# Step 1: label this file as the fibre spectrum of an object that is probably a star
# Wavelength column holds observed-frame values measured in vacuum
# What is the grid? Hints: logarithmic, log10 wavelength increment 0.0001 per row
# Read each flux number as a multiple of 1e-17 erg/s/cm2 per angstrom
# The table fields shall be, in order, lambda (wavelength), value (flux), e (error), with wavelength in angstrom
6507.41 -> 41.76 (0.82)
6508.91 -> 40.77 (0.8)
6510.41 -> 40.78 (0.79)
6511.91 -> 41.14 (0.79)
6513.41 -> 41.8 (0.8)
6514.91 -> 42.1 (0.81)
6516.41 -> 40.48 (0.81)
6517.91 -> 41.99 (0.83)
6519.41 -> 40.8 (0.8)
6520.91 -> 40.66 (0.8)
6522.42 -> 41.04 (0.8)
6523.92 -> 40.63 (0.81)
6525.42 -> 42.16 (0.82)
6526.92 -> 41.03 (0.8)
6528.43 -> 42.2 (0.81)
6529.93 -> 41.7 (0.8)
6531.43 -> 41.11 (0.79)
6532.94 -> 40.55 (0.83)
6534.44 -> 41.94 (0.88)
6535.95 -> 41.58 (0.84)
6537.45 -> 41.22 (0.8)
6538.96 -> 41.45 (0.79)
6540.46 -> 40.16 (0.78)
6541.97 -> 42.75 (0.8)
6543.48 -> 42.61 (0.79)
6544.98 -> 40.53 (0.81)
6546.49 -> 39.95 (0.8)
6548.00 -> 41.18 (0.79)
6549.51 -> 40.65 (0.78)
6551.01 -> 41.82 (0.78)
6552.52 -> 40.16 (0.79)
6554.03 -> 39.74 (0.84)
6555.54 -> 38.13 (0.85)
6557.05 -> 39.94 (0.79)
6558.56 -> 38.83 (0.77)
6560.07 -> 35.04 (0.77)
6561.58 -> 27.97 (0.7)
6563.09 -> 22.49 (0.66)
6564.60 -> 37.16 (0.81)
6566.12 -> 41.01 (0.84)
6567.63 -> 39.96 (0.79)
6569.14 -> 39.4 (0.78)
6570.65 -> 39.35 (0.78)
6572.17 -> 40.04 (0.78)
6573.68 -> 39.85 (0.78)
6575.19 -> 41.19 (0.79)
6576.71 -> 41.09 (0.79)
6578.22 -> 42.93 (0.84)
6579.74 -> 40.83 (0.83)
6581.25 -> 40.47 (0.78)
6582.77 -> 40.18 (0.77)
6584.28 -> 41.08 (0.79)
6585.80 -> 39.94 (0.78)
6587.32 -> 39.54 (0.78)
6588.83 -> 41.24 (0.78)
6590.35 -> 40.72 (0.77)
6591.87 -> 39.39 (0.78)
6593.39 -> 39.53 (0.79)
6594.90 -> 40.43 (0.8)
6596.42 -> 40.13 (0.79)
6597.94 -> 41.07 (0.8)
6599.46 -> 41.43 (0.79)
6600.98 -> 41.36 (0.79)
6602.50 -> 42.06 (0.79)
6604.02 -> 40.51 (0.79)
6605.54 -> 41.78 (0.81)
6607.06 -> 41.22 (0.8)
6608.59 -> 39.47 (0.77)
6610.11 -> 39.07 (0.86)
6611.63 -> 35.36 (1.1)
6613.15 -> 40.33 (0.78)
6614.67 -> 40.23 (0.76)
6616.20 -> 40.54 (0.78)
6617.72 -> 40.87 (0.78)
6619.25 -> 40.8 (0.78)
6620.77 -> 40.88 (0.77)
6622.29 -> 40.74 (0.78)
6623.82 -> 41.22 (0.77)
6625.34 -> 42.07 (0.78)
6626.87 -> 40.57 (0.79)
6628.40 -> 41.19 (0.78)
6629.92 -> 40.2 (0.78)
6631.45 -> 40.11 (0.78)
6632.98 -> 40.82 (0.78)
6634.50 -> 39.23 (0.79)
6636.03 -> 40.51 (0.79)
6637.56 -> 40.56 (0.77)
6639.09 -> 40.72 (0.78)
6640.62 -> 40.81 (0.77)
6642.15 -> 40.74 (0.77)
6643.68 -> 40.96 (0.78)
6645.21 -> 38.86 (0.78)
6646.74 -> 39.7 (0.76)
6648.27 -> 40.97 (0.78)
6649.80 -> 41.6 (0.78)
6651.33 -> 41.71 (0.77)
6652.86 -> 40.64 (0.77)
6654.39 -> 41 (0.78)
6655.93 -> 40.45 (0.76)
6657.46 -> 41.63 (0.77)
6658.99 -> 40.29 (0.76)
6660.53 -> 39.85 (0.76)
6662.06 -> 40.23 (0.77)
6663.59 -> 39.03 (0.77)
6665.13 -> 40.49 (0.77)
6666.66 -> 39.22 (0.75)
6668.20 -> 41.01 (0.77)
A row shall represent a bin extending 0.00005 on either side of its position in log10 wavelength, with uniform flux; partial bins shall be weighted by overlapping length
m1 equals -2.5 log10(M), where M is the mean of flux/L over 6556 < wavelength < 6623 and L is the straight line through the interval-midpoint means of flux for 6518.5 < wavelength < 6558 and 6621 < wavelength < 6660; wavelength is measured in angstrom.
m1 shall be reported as 0.04 mag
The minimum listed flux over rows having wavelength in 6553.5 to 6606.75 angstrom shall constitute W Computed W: 22.49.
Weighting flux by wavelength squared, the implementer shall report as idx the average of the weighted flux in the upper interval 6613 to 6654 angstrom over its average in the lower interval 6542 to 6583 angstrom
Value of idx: 1.06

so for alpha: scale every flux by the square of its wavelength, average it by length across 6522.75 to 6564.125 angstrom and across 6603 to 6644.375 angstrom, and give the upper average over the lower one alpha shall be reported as 1.0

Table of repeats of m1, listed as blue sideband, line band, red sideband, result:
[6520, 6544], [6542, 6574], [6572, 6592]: 0.070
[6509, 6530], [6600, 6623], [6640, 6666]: 0.011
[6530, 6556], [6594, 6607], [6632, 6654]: -0.010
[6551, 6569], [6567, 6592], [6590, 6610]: -0.050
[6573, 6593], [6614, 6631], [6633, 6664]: -0.007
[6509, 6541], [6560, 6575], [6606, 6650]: 0.124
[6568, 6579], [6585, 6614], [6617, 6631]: 0.013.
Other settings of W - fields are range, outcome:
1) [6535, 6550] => 39.95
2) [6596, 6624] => 35.36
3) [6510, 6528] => 40.48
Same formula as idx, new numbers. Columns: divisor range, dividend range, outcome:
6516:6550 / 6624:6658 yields 1.02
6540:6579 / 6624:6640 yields 1.07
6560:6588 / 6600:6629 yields 1.07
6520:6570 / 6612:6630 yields 1.05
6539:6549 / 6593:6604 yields 1.01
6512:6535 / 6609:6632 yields 1.00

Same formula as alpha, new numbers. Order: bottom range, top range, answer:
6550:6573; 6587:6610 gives 1.10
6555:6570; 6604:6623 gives 1.13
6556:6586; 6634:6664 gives 1.08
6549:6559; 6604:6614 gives 1.01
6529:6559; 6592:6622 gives 1.01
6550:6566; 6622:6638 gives 1.14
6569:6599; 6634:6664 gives 1.02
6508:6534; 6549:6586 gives 0.95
